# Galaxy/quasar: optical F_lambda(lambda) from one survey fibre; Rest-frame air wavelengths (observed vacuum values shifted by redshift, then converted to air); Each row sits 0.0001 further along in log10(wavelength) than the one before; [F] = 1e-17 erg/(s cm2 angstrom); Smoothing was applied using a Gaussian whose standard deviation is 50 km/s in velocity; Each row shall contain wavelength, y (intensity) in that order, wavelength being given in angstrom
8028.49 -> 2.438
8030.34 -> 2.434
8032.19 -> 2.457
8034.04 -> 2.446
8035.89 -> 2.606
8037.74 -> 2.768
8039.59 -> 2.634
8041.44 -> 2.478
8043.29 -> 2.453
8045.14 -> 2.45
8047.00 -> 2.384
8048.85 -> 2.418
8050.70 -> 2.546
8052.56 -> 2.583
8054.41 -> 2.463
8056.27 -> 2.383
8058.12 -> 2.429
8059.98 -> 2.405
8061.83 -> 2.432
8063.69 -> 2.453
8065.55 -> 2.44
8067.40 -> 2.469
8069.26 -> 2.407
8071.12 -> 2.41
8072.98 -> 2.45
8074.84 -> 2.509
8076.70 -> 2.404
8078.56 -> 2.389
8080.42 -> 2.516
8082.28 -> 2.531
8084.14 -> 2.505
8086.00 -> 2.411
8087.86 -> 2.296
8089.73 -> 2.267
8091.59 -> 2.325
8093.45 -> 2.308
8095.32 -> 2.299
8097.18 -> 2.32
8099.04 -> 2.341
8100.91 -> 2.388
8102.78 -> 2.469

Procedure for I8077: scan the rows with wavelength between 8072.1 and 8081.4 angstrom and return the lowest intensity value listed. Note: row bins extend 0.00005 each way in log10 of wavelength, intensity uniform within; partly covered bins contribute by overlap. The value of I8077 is 2.389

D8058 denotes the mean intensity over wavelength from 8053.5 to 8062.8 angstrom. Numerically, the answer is 2.42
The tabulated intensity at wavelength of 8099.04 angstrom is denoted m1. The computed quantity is 2.341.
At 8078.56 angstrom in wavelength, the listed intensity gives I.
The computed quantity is 2.389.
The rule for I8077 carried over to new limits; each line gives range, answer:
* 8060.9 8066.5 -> 2.432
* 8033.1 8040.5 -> 2.446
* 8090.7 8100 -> 2.299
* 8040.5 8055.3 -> 2.384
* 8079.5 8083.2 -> 2.516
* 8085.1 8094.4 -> 2.267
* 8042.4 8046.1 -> 2.45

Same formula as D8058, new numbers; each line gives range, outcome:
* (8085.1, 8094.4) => 2.32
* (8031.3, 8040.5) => 2.58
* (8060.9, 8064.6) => 2.44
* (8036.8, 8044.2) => 2.59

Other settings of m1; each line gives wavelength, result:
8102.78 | 2.469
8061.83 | 2.432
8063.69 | 2.453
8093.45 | 2.308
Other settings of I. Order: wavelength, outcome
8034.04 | 2.446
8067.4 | 2.469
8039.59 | 2.634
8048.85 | 2.418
